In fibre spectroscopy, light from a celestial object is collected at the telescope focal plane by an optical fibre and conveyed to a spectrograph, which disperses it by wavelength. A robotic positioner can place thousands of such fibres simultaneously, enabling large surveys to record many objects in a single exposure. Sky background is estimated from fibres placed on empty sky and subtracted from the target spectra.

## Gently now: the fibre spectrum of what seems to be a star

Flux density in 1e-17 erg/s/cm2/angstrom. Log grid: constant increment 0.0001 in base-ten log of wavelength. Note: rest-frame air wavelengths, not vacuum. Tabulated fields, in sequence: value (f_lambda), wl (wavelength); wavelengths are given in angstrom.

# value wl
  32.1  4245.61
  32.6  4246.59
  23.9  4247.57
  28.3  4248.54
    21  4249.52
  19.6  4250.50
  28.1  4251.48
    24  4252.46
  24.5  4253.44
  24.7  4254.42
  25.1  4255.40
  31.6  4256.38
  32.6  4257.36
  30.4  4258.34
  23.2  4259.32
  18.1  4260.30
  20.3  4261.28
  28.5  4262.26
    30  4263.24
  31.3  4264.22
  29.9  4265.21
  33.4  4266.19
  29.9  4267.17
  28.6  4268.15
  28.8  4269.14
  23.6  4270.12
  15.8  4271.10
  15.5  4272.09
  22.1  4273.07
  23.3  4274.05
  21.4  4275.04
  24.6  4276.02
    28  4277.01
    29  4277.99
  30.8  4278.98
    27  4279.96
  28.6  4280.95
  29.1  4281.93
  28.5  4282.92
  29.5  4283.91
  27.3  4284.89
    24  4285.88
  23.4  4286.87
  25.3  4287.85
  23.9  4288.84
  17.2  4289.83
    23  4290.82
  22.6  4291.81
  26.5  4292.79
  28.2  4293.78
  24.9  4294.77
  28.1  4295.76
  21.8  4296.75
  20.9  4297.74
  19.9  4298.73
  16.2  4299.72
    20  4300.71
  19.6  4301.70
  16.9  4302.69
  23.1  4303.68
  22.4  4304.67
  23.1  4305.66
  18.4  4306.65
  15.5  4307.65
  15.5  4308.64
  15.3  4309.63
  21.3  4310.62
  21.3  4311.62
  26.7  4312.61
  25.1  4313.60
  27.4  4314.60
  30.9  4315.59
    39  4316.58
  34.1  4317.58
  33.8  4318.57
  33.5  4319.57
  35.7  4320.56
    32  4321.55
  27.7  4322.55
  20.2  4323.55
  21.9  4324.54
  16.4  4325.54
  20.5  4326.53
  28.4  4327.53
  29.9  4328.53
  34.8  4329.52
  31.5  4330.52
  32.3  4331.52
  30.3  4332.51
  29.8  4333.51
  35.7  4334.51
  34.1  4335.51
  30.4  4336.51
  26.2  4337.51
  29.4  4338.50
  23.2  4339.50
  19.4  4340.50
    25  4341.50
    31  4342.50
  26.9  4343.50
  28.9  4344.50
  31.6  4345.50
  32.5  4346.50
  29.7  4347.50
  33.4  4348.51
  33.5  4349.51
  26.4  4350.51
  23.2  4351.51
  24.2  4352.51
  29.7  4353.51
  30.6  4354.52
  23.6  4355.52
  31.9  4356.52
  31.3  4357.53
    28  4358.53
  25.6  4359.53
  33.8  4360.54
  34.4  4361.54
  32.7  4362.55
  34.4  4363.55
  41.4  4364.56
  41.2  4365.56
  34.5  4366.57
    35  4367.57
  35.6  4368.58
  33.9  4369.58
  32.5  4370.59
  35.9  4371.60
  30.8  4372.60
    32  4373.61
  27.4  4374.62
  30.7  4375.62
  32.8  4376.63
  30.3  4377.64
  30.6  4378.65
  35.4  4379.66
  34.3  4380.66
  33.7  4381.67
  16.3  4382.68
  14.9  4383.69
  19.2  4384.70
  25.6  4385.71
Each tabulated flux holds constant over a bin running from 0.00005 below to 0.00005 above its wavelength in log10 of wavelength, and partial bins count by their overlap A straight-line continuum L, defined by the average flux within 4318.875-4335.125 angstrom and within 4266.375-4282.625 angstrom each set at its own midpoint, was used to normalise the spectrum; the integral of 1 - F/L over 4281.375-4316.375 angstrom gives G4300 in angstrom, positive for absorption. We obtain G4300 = 5.2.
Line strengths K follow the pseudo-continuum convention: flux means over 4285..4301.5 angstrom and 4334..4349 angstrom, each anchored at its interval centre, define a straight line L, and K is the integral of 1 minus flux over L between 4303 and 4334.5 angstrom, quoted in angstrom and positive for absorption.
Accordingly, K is -0.2 angstrom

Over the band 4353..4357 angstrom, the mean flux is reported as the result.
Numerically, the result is 28.9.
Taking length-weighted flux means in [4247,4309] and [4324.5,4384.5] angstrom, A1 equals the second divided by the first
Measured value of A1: 1.22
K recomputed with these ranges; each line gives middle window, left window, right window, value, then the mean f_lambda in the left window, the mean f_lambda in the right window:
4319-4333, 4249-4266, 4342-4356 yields 0.00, 26.2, 28.9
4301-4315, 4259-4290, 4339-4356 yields 3.10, 25.7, 27.8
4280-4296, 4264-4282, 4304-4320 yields 0.11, 26.2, 25.1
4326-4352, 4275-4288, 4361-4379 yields 1.86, 27.1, 33.7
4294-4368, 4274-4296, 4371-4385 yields -0.15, 25.9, 29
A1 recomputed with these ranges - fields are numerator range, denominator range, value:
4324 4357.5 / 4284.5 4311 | 1.31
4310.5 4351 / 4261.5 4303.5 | 1.16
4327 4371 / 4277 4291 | 1.17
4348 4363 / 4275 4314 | 1.26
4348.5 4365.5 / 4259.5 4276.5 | 1.23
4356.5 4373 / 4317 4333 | 1.17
